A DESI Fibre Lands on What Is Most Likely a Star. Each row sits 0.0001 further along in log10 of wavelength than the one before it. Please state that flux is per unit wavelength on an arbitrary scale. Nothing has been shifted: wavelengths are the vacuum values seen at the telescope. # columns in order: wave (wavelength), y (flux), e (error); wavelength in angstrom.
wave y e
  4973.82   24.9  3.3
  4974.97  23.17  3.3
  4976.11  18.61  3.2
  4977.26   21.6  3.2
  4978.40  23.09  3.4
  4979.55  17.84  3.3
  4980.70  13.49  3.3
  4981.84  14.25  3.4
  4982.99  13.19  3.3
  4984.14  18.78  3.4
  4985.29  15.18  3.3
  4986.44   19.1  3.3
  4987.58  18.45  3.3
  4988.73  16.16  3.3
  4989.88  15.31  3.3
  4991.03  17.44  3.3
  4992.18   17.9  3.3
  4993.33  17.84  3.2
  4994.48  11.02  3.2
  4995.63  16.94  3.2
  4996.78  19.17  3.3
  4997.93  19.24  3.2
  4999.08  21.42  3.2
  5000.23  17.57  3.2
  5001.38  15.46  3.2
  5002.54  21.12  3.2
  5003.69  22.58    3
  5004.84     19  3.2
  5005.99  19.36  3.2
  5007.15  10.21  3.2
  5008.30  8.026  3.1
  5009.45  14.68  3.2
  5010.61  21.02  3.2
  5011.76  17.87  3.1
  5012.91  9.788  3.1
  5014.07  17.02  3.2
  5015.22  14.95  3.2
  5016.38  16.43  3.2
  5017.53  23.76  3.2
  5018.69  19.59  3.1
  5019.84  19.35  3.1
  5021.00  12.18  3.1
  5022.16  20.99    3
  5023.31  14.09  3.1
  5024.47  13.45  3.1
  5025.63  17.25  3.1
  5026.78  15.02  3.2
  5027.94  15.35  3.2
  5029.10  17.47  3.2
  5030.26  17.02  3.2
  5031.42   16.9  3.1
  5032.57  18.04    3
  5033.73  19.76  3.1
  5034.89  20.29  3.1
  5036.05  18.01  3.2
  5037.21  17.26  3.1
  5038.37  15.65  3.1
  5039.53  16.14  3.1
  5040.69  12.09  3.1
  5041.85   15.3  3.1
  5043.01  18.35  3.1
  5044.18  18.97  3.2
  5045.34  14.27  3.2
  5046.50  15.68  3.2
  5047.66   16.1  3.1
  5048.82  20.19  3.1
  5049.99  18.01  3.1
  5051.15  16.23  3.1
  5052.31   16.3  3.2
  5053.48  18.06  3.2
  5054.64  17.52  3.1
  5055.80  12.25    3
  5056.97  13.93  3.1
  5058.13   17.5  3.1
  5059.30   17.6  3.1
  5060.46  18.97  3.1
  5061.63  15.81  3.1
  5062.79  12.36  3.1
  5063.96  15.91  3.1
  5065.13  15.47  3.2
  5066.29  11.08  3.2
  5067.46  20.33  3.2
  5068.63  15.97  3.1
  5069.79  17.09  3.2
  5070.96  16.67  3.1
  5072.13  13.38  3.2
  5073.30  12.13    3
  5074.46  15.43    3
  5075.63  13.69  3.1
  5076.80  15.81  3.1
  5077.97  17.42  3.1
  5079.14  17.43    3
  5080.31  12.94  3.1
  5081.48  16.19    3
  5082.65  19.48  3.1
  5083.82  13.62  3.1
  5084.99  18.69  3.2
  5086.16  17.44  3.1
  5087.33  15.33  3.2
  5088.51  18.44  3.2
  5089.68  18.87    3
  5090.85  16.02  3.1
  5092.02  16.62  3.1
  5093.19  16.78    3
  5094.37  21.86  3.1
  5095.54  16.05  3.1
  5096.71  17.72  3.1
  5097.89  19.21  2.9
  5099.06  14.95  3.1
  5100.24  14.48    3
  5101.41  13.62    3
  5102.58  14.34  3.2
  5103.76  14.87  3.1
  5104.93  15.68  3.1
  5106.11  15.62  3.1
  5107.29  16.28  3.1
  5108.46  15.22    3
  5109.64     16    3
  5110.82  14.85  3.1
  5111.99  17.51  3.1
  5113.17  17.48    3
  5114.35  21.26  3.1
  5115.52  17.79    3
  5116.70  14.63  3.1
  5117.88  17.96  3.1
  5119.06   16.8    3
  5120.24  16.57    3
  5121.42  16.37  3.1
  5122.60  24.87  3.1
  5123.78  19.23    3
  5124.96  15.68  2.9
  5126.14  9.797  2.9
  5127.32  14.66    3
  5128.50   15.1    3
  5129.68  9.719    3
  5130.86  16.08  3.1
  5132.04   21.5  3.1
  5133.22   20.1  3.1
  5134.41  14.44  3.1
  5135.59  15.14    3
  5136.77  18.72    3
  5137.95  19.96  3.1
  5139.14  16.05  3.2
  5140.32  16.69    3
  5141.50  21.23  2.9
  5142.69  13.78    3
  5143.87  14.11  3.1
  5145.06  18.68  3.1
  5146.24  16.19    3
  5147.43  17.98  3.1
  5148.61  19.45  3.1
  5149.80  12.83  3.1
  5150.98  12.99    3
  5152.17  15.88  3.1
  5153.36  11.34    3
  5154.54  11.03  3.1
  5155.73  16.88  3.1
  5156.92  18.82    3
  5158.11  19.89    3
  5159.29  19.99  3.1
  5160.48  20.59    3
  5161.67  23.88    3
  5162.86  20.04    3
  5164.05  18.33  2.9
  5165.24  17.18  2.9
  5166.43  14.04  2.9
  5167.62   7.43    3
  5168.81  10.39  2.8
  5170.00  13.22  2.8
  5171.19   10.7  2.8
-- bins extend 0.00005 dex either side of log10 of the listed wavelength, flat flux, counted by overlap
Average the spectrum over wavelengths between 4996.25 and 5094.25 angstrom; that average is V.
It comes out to 16.6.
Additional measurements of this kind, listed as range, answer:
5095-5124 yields 16.7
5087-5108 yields 16.5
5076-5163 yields 16.8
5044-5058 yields 16.4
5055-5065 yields 15.6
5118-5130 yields 16.1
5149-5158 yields 14.7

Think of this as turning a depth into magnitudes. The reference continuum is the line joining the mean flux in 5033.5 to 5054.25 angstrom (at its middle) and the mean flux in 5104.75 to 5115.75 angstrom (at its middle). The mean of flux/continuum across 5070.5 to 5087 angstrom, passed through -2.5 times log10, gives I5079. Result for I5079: 0.08 mag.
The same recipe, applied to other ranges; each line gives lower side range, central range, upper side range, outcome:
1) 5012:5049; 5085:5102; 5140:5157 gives -0.05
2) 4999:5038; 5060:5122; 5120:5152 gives 0.03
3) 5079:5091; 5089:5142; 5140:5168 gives 0.00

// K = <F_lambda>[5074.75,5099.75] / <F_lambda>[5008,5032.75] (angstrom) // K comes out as 1.0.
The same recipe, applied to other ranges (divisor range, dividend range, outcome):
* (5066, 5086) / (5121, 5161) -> 1.05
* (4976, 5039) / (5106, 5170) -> 0.97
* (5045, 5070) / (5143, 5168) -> 1.02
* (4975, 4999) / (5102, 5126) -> 0.96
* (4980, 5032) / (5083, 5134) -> 1.00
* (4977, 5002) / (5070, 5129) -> 0.95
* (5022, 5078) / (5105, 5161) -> 1.03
